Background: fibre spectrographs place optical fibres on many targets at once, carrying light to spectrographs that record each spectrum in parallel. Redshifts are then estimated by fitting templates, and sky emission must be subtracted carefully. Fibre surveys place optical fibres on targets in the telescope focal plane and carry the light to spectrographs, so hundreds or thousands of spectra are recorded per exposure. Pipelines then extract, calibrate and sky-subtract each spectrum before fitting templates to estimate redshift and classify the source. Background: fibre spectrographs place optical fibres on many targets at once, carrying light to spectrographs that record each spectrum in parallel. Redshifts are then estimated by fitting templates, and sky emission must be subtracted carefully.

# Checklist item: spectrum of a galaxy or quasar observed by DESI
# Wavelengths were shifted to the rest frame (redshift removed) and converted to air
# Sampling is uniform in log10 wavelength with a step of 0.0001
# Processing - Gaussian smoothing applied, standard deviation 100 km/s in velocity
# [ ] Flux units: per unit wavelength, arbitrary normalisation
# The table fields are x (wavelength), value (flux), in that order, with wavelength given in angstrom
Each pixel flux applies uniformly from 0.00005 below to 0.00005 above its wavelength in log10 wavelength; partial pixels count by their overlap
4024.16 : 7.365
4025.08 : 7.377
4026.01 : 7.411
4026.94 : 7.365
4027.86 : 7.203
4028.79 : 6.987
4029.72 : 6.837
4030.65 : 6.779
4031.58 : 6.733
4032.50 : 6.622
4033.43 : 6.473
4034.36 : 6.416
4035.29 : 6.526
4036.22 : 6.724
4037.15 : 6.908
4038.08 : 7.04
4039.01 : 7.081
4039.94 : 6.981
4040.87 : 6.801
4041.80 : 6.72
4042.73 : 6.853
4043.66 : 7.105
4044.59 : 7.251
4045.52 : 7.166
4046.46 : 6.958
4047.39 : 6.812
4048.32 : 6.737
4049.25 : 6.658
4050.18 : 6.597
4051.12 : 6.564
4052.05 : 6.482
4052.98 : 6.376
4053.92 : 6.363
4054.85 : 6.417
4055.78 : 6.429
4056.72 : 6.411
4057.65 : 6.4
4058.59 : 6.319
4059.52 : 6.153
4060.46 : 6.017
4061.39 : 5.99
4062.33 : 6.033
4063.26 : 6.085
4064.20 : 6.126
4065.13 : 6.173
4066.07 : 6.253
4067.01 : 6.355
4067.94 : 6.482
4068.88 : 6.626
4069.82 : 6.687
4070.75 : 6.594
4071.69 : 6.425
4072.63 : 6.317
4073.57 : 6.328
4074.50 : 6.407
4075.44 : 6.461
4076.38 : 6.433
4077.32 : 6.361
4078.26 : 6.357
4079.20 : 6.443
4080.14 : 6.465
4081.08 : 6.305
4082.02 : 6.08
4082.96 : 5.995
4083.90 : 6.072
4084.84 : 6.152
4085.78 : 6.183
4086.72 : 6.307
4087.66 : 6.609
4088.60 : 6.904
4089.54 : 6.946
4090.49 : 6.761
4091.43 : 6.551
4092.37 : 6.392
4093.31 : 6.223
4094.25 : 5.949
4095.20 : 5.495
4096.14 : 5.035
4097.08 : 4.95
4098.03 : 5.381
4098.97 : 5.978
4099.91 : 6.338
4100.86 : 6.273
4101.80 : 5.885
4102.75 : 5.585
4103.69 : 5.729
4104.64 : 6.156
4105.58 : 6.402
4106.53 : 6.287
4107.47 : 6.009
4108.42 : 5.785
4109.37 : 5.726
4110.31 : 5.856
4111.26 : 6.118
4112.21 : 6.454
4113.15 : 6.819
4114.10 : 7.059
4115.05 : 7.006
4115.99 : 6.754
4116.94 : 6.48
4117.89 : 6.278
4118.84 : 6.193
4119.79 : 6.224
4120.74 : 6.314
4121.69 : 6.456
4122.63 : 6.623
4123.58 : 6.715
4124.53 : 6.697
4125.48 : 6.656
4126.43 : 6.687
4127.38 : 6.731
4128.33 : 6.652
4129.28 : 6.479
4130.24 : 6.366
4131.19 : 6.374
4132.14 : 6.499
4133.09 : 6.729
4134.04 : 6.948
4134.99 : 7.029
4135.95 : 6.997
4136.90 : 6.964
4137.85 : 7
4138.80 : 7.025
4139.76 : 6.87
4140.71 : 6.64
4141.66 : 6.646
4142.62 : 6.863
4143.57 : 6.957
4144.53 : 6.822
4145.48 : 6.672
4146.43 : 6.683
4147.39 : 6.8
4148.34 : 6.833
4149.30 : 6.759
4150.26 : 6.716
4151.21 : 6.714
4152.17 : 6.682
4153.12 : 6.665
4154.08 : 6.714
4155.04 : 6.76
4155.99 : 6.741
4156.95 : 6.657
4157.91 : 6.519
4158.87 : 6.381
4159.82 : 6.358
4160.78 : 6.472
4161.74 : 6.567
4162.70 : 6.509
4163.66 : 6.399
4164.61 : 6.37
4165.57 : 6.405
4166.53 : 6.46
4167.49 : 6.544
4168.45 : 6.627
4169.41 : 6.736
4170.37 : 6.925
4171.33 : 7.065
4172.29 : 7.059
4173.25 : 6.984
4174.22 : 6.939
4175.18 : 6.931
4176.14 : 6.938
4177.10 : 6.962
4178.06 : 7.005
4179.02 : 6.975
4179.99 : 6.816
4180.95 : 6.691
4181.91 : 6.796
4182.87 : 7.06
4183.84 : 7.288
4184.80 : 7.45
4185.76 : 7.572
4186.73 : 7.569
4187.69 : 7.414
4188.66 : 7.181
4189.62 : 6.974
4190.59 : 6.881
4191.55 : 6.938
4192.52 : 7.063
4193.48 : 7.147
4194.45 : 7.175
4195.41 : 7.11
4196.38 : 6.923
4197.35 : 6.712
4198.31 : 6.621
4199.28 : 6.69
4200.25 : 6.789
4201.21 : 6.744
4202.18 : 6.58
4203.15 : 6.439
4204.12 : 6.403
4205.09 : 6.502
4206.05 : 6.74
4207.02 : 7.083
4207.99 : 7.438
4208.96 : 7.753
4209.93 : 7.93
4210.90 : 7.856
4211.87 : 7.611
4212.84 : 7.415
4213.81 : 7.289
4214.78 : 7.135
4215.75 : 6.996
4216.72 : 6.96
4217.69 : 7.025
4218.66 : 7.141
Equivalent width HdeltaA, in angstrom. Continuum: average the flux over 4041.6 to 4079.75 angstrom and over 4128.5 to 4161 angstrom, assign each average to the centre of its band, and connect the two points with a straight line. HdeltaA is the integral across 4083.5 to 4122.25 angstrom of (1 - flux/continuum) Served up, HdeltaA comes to 2.3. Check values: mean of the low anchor 6.48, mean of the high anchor 6.72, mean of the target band 6.2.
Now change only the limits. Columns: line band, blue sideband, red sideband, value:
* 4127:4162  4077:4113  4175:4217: -0.7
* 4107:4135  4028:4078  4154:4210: 1.0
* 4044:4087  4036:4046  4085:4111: 1.1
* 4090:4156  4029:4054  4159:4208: 3.6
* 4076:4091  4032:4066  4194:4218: 0.6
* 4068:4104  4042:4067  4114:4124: 1.6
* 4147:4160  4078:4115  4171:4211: 0.0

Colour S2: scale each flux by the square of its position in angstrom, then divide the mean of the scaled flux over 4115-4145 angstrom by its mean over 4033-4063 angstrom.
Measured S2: 1.1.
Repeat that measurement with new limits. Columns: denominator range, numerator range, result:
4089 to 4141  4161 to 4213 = 1.13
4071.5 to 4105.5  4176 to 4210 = 1.19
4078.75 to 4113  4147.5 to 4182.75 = 1.14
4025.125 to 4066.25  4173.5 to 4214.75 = 1.14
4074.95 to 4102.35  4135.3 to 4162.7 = 1.12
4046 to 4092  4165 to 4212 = 1.15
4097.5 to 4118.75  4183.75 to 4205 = 1.17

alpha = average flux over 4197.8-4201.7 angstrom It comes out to 6.72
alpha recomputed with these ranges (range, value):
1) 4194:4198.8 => 6.91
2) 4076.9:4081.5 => 6.38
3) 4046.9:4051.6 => 6.68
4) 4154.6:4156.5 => 6.76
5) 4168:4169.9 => 6.68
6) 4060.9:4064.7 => 6.07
